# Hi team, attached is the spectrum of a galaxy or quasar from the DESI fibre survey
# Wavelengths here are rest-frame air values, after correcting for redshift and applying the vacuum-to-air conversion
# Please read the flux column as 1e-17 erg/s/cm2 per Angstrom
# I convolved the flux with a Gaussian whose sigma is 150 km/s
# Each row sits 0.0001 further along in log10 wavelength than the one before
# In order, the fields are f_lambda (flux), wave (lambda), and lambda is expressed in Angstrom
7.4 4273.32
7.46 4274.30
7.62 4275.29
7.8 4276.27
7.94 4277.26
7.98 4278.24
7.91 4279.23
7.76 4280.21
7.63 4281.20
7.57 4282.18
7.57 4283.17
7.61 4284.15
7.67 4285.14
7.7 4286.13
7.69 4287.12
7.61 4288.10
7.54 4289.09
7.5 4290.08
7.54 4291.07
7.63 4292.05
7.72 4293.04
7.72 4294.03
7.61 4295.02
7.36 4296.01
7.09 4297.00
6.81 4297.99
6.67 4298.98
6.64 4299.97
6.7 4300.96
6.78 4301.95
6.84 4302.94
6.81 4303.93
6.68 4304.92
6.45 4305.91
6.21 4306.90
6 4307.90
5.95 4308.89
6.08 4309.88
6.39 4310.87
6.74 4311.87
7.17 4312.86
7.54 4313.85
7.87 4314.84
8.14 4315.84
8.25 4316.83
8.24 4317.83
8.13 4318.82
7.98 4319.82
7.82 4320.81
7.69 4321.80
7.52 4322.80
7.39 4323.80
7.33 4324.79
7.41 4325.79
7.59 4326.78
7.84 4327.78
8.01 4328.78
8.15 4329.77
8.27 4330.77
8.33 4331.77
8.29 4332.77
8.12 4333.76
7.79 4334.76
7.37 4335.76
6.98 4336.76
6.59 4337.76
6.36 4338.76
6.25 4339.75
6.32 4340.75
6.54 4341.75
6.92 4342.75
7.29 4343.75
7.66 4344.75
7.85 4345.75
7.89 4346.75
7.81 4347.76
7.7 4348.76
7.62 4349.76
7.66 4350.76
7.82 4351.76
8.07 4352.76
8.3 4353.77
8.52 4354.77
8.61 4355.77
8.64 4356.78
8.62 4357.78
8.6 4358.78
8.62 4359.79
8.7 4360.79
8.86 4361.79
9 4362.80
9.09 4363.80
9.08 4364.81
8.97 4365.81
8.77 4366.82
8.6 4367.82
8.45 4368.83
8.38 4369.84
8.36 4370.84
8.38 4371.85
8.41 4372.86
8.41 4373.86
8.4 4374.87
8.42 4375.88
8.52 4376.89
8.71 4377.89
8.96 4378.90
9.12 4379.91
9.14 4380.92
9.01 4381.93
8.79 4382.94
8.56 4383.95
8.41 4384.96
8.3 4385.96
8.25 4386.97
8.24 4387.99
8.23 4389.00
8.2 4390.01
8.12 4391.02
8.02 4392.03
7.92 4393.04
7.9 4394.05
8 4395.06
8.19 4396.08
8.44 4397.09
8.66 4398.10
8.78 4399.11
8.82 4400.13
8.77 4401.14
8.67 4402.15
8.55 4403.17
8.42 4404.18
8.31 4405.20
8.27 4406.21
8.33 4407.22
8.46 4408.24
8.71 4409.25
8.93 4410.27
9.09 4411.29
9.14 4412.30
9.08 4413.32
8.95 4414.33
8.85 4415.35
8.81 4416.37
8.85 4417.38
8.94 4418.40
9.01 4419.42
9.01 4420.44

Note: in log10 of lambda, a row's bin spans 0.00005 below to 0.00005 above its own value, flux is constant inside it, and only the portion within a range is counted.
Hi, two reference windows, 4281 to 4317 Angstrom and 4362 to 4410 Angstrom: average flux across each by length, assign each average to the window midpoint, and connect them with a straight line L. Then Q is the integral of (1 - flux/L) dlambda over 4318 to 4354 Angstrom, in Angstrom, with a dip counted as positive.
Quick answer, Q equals 0.8 Angstrom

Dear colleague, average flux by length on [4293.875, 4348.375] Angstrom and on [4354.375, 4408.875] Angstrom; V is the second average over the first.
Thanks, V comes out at 1.17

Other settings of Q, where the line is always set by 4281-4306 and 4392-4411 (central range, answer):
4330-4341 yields 0.5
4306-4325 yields 0.6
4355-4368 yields -1.2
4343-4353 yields 0.2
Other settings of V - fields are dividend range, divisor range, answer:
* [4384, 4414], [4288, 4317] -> 1.20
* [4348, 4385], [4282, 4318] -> 1.19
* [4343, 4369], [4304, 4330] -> 1.14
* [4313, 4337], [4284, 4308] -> 1.10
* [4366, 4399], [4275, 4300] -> 1.12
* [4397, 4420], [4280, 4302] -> 1.18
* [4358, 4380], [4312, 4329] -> 1.12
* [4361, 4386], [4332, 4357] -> 1.15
